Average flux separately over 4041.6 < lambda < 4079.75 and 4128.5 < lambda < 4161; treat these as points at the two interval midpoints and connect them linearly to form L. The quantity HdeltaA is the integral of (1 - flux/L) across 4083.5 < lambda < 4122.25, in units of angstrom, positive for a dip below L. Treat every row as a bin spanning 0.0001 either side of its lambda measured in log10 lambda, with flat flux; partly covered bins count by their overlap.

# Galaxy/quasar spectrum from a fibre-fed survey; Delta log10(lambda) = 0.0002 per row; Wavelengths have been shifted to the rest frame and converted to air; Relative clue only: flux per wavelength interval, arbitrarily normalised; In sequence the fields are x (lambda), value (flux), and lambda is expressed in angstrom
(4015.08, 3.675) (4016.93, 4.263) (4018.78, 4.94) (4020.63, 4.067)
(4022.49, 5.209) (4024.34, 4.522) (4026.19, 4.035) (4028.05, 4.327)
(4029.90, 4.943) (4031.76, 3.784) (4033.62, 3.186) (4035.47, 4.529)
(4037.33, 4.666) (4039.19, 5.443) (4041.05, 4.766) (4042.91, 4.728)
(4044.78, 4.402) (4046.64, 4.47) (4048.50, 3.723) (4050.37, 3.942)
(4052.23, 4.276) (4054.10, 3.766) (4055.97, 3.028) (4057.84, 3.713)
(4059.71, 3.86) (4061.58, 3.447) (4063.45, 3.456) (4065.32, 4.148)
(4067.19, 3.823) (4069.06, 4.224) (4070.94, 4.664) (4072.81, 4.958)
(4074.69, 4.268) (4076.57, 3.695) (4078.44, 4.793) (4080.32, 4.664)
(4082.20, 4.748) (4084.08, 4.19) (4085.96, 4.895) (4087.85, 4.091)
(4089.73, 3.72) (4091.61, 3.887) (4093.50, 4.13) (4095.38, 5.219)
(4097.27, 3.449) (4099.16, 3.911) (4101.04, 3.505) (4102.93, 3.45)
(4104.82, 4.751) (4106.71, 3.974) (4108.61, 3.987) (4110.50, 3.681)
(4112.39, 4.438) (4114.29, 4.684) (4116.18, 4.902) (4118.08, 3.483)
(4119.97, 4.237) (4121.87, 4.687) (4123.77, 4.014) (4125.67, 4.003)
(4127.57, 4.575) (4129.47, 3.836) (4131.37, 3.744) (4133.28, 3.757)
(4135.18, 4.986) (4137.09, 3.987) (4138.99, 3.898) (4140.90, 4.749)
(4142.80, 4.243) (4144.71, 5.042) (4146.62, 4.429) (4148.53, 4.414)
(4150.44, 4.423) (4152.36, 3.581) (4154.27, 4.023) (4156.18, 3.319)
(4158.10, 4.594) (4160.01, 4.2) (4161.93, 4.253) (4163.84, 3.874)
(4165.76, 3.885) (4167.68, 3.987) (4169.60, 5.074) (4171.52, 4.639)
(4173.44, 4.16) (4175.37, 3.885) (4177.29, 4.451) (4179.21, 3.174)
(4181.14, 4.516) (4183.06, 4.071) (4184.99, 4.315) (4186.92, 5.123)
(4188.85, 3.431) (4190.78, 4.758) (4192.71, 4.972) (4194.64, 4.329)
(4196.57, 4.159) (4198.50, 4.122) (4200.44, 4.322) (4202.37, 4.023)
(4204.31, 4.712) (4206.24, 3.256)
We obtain -0.1 angstrom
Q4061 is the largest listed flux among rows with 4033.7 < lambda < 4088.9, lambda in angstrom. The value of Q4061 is 5.443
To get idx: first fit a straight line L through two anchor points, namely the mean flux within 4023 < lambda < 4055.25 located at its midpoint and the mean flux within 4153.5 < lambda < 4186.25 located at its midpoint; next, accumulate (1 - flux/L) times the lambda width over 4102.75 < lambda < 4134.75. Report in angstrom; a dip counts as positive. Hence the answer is 0.46 angstrom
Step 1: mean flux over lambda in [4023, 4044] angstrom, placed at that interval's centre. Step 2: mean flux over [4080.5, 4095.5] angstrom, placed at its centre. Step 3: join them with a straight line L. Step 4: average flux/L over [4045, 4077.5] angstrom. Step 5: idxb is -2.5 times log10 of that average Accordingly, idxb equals 0.11 mag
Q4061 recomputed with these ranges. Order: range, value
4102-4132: 4.902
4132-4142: 4.986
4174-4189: 5.123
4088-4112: 5.219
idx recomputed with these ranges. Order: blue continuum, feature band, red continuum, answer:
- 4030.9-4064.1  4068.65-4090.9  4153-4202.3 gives -1.6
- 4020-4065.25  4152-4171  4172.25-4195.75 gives 0.7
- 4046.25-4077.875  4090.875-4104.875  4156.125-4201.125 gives 0.2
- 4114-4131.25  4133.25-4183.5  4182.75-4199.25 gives 1.0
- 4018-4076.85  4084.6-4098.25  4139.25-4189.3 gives 0.1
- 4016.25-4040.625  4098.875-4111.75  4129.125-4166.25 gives 1.1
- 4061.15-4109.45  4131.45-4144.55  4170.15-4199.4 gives -0.2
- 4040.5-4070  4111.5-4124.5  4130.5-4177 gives -0.7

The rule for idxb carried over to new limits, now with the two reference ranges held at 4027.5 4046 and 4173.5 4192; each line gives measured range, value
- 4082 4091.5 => 0.032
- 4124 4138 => 0.046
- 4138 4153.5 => -0.018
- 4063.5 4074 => 0.033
